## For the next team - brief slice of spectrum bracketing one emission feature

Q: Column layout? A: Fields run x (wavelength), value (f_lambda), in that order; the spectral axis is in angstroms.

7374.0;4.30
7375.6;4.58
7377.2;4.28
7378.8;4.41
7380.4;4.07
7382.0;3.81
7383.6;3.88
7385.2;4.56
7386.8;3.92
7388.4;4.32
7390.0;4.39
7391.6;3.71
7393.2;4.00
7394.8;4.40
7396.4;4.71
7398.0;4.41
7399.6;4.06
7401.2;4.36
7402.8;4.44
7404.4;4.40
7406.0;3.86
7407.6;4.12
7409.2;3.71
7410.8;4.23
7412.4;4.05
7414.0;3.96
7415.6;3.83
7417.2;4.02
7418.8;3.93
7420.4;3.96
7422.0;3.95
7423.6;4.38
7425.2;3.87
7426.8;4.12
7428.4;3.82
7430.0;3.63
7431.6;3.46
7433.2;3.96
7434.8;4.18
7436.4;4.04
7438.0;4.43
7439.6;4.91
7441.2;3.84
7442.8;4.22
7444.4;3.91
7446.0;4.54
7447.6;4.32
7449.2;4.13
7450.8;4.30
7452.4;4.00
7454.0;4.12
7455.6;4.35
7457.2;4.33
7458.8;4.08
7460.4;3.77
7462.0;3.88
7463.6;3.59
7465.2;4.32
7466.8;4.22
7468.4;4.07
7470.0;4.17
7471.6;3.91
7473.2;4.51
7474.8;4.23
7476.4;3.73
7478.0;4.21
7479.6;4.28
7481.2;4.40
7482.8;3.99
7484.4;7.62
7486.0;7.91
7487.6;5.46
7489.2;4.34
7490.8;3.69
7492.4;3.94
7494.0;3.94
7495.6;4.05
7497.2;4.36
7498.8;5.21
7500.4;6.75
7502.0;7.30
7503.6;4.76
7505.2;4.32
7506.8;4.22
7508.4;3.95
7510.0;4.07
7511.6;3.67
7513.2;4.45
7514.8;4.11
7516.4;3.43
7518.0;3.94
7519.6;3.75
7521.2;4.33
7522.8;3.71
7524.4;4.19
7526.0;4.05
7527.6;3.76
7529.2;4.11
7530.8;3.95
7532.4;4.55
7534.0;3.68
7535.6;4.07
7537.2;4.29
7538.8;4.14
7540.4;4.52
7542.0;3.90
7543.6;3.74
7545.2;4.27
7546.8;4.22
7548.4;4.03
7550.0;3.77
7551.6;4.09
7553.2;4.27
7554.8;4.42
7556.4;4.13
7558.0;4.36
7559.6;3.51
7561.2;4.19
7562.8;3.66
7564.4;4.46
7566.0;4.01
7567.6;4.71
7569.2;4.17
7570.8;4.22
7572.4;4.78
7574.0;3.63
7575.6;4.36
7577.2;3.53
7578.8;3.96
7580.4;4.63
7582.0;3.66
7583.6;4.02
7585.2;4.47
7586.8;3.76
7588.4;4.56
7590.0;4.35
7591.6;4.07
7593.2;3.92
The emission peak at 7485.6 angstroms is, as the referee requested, [S II] 6716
